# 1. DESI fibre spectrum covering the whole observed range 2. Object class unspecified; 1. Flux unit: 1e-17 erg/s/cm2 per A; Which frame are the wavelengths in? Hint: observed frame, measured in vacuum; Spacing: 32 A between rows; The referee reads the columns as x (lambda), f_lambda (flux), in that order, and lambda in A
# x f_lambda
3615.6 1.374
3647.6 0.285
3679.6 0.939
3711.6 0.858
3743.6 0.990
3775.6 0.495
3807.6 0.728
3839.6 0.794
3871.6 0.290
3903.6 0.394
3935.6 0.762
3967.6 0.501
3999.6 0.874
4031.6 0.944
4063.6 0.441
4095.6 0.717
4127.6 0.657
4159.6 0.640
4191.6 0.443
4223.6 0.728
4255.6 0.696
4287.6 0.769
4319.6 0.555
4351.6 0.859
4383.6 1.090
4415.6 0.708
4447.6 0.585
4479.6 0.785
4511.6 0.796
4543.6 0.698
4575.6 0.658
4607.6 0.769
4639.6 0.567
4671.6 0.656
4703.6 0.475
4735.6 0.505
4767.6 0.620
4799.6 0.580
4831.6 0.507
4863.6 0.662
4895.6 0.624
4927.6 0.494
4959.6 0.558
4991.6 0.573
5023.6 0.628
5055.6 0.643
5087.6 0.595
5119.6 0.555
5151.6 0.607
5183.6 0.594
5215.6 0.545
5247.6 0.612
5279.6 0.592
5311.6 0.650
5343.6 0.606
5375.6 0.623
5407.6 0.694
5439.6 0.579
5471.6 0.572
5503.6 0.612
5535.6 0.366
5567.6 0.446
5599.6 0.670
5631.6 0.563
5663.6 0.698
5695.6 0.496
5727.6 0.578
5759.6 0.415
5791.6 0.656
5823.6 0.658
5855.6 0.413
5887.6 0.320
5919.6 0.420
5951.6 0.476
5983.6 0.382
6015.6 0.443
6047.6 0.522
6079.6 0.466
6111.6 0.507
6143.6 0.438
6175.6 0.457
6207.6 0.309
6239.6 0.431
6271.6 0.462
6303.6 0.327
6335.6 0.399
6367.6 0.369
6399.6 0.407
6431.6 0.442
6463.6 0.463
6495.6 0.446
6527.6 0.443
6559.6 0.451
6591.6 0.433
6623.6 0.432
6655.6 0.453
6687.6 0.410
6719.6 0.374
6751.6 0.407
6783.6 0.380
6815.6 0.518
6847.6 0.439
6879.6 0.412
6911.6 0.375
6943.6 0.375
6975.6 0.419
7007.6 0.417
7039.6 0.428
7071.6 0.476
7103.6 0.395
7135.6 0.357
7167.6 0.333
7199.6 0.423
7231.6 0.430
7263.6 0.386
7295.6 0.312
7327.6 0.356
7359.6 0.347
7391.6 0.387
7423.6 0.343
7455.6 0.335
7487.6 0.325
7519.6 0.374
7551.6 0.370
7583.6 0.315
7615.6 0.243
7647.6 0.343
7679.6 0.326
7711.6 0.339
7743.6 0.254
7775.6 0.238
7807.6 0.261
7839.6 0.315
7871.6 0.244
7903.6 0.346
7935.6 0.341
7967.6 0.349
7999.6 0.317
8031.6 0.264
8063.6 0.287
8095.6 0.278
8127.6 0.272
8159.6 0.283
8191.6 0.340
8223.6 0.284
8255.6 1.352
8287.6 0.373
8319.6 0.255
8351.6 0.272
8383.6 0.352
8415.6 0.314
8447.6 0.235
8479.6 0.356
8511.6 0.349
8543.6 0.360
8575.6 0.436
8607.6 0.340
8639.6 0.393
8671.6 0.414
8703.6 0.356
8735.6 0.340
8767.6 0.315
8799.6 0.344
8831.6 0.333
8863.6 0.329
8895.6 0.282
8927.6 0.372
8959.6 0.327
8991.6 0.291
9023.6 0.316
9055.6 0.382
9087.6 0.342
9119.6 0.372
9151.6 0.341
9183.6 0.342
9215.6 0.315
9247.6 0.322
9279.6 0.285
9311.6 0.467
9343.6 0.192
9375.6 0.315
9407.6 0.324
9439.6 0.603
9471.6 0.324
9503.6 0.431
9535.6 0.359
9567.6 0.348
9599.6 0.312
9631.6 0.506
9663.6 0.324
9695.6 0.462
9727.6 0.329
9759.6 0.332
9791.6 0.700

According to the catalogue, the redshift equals 1.216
